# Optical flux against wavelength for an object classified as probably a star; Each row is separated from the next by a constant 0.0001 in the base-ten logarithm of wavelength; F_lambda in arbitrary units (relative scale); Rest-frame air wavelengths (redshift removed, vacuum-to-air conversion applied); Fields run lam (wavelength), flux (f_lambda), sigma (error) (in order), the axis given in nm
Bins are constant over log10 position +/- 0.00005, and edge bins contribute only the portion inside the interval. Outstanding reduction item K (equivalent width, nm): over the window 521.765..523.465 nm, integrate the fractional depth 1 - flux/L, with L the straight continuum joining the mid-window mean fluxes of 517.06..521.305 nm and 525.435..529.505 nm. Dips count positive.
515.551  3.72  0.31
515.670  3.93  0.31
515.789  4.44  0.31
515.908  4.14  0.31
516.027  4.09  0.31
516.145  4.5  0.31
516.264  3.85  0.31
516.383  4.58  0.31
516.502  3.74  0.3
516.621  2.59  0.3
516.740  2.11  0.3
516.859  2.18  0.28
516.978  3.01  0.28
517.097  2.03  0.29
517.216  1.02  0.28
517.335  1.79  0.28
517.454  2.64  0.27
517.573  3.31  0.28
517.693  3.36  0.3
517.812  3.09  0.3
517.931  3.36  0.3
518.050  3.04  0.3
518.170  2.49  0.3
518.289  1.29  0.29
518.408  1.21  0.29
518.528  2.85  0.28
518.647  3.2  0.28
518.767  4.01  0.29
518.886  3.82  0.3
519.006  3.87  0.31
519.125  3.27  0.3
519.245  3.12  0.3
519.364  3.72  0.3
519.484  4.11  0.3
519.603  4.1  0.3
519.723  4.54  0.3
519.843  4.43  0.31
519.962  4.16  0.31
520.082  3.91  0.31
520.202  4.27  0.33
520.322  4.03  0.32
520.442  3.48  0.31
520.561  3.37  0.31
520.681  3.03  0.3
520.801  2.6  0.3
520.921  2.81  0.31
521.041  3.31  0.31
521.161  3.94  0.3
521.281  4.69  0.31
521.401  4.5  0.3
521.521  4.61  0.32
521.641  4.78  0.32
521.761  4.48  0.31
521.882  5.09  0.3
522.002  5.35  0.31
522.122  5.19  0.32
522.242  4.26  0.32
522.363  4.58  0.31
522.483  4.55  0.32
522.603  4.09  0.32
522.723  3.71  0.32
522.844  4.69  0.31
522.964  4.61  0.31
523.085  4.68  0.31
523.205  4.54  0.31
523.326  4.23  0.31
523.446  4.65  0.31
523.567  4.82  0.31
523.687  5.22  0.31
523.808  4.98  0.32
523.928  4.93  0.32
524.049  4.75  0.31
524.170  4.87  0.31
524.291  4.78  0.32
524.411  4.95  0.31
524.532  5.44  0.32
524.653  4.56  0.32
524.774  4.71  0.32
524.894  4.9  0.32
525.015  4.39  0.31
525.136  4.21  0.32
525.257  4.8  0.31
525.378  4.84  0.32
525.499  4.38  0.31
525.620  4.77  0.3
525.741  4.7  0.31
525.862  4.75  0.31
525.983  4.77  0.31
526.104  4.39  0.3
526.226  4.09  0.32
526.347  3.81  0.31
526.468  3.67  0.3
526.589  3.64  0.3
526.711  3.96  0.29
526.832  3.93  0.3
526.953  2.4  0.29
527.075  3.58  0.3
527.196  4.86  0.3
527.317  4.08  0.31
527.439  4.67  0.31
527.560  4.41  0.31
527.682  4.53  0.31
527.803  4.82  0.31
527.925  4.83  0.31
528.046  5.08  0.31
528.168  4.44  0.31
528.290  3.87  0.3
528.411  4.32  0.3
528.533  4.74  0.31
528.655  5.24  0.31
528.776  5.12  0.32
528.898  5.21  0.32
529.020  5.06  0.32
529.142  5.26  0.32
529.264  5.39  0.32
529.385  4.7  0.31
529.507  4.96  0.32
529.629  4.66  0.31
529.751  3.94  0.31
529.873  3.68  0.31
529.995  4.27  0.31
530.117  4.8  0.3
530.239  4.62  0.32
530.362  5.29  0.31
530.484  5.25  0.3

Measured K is -0.37 nm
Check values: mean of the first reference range 3.25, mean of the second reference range 4.48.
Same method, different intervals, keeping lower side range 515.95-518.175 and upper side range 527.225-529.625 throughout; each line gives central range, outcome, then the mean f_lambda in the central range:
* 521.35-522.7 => -0.31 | 4.66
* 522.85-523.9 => -0.19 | 4.72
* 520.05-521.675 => -0.09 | 3.79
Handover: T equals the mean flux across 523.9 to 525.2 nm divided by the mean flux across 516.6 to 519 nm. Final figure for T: 1.80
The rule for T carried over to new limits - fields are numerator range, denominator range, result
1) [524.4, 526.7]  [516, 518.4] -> 1.58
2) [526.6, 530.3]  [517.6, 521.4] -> 1.31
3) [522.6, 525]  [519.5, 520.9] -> 1.24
